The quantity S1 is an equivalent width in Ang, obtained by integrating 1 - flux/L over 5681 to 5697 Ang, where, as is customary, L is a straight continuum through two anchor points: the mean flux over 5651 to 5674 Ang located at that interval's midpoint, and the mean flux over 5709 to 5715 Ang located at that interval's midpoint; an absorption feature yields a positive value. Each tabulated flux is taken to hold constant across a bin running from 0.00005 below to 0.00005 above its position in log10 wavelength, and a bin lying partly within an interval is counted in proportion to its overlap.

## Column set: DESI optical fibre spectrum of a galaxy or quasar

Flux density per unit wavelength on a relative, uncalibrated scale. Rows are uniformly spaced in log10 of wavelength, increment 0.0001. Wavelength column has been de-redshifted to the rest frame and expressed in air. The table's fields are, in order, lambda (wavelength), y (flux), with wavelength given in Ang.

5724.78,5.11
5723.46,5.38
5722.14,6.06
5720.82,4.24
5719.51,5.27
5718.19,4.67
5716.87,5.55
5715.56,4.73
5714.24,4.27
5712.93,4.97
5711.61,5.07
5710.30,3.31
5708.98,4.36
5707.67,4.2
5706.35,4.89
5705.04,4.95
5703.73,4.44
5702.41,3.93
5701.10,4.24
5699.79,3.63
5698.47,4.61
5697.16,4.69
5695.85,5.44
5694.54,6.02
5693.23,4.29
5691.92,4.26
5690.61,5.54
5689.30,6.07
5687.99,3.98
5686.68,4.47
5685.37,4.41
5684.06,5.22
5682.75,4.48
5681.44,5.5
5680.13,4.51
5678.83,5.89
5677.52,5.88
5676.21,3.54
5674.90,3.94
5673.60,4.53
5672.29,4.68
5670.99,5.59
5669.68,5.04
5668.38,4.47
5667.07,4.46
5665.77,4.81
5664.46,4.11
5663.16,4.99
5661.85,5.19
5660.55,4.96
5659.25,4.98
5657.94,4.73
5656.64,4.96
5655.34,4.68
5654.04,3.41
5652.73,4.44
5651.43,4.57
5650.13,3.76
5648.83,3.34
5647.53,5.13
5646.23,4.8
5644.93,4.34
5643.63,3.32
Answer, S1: -1.5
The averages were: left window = 4.7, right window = 4.4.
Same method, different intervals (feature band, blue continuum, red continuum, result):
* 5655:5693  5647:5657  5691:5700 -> -2.51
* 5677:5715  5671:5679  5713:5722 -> 0.54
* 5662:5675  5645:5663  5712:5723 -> -0.20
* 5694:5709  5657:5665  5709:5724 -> 0.69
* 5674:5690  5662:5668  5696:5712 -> -1.06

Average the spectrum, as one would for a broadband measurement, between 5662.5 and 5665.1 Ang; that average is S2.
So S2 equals 4.55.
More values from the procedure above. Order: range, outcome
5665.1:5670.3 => 4.69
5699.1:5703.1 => 3.93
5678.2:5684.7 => 5.12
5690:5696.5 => 5.11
